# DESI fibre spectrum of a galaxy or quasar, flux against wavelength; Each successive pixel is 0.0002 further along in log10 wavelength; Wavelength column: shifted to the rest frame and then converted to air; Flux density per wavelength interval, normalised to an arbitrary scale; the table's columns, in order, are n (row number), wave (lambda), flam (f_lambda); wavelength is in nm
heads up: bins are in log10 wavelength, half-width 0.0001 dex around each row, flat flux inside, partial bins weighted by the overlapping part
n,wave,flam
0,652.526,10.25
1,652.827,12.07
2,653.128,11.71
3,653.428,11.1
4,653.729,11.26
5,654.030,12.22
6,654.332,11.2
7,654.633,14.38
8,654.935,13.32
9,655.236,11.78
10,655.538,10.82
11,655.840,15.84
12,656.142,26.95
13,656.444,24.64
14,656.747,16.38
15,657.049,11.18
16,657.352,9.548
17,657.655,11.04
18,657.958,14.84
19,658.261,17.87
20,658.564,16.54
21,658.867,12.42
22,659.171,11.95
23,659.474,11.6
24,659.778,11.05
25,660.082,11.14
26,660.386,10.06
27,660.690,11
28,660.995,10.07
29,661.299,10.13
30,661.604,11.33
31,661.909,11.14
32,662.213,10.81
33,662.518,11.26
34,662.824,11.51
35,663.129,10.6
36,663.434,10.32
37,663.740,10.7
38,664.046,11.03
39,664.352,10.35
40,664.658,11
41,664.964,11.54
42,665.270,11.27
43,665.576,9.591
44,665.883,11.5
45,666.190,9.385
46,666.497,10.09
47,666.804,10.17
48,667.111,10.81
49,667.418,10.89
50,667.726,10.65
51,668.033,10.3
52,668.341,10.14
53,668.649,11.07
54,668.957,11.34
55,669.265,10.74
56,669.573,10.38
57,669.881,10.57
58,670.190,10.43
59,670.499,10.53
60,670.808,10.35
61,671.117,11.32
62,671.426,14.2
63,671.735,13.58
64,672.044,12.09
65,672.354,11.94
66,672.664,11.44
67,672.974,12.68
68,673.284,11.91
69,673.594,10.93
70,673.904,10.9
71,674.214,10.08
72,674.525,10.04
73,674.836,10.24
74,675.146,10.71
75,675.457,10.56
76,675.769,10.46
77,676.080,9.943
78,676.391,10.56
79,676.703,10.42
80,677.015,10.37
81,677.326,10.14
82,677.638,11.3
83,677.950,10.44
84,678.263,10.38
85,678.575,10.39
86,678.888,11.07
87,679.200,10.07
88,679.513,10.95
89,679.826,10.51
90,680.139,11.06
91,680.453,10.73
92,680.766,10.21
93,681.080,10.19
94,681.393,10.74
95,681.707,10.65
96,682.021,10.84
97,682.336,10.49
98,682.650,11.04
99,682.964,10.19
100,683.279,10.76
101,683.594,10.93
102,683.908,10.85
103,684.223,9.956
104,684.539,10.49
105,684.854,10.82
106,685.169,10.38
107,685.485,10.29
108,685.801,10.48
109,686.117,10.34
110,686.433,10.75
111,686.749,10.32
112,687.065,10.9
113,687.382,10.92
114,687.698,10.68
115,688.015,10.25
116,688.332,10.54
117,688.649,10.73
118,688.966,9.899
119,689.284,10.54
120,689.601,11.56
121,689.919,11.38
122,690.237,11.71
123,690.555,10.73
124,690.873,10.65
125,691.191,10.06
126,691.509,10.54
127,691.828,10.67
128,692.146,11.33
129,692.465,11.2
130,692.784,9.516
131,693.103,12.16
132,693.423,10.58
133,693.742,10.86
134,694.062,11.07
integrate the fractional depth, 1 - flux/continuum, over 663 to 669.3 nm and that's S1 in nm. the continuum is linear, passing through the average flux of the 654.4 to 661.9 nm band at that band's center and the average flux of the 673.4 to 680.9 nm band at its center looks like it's 0.824 nm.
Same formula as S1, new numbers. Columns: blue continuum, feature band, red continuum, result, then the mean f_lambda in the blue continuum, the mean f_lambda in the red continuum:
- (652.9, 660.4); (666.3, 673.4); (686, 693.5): 0.75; 13.7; 10.8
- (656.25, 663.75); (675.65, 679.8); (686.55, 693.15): 0.34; 12.5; 10.8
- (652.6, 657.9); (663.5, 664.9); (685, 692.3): 0.24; 13.8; 10.7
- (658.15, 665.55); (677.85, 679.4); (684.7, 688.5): 0.05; 11.5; 10.6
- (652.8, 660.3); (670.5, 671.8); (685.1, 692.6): 0.03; 13.7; 10.7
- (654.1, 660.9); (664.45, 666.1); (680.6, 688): 0.25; 13.8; 10.6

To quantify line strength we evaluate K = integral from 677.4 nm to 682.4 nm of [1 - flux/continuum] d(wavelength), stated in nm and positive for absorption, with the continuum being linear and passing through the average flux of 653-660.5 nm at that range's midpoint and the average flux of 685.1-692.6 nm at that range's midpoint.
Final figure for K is 0.39 nm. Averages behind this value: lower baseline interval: 13.7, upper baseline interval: 10.7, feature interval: 10.6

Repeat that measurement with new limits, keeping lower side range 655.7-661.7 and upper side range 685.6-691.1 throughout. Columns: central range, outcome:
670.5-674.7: 0.255 nm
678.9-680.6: 0.133 nm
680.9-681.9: 0.079 nm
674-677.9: 0.516 nm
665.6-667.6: 0.393 nm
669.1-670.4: 0.217 nm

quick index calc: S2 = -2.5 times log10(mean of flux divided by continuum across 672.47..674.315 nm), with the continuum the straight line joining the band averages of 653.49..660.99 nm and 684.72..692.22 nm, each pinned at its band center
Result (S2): 0.07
